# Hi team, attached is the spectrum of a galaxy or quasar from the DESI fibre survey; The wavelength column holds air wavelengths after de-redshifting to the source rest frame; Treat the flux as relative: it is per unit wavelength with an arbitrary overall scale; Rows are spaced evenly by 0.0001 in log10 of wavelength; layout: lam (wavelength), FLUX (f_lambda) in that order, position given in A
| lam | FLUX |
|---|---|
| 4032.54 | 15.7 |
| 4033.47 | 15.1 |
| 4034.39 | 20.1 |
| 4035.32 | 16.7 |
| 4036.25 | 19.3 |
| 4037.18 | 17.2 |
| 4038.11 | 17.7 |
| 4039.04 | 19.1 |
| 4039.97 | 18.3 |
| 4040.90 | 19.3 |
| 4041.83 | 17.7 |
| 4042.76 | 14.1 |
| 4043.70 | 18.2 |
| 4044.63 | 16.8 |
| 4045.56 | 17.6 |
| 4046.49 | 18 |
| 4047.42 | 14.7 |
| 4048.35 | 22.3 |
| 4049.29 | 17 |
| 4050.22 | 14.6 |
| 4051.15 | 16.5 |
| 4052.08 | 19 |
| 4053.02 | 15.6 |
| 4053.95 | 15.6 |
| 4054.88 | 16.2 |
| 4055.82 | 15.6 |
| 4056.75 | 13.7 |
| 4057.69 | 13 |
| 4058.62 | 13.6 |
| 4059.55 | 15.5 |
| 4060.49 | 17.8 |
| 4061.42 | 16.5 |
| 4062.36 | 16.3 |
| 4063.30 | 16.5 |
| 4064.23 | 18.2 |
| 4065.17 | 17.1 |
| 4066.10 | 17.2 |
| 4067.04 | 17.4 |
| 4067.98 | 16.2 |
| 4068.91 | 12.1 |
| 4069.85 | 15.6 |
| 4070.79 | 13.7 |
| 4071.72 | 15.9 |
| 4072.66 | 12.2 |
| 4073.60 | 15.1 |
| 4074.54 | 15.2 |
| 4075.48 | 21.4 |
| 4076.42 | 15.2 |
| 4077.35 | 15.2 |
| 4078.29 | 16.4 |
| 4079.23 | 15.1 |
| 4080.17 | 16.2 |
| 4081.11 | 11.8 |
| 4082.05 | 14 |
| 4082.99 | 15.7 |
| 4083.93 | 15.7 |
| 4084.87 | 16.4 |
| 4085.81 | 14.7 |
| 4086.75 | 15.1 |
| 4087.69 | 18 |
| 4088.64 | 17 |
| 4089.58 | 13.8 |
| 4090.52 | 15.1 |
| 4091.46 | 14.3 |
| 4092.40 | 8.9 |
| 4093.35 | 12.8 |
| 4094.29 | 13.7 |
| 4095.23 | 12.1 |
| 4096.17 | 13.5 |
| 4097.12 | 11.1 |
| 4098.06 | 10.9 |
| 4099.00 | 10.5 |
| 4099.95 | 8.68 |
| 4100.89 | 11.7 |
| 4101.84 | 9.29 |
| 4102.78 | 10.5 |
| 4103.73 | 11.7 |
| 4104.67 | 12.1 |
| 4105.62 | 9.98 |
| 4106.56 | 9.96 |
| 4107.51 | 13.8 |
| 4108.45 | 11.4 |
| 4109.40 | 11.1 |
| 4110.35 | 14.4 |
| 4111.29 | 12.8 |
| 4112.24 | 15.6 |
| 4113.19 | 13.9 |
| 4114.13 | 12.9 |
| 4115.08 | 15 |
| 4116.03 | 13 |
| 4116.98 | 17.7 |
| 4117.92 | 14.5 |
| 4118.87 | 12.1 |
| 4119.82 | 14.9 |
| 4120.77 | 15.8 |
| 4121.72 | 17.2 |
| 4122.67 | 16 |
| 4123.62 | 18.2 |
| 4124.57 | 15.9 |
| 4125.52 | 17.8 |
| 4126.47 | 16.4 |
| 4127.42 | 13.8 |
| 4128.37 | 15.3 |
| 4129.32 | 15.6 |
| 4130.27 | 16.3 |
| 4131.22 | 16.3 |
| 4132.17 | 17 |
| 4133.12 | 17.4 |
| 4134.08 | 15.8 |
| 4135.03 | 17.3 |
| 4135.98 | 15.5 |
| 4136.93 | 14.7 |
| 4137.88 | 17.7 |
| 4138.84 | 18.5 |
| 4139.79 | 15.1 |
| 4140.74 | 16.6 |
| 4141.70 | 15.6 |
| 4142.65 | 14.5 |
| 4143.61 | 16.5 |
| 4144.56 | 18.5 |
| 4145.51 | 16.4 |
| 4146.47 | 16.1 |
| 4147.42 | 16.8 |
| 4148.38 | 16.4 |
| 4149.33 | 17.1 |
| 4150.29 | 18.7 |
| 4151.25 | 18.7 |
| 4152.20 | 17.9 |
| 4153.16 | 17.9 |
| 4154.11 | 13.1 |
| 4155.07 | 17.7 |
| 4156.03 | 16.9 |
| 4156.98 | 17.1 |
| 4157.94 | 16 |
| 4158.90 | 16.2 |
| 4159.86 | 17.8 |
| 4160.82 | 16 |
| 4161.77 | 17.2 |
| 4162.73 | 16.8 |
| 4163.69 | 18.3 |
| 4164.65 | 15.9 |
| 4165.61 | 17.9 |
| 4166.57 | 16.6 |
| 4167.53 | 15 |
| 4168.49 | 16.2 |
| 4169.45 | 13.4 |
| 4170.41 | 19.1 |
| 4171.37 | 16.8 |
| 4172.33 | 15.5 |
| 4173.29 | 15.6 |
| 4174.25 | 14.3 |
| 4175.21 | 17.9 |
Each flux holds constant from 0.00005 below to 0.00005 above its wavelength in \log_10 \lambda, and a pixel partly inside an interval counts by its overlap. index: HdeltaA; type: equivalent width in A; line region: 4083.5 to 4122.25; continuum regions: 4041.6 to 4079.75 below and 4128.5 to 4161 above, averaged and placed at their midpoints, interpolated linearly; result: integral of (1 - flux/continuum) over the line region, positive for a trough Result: 7.4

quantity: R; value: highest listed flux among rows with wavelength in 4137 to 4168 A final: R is 18.7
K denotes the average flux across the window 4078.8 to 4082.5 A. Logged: 14.3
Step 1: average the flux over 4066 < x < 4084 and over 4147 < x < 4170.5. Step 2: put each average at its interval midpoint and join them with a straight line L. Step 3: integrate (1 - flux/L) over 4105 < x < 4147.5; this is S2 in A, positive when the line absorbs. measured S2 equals 2.5 A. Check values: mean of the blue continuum 15.3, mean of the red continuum 16.8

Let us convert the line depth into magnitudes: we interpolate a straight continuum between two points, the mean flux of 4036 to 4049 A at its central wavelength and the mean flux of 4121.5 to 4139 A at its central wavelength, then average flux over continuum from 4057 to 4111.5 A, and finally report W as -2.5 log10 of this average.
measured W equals 0.22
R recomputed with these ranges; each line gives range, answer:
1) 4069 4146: 21.4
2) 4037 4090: 22.3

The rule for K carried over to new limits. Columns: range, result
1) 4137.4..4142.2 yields 16.7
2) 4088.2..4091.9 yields 15.1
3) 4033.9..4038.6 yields 18.2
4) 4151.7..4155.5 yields 16.7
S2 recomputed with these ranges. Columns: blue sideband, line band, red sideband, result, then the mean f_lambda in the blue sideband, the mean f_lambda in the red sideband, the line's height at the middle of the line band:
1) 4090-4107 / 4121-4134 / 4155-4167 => -2.2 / 11.5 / 16.9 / 14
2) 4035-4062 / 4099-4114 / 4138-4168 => 4.5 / 16.8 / 16.8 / 16.8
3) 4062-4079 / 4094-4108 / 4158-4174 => 4.2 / 15.9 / 16.5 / 16.1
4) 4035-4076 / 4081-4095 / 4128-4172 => 1.7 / 16.5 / 16.6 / 16.6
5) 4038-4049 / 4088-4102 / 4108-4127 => 3.0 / 17.8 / 14.8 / 15.7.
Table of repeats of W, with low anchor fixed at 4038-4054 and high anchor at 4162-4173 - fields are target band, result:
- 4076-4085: 0.13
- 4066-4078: 0.11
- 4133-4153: -0.01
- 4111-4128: 0.11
